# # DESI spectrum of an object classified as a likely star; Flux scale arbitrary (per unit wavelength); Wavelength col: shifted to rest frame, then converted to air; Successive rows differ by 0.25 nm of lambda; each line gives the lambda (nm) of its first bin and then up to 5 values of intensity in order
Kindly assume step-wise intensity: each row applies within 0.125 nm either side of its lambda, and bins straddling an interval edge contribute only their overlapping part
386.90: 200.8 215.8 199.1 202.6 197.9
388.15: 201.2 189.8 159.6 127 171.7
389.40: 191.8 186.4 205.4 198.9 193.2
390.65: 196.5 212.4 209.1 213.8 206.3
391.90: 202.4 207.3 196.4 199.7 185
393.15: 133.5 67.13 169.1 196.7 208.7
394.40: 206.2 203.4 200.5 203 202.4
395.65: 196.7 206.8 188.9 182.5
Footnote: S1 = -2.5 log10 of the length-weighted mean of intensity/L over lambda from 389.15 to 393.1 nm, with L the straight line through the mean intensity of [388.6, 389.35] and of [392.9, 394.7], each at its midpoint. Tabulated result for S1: -0.22 mag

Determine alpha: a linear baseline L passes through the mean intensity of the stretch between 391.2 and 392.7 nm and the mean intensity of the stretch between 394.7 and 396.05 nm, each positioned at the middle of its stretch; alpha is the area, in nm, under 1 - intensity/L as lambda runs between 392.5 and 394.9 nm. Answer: 0.321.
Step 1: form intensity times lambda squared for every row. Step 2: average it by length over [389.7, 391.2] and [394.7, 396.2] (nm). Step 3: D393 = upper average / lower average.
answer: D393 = 1.0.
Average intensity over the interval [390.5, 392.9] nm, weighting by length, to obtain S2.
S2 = 204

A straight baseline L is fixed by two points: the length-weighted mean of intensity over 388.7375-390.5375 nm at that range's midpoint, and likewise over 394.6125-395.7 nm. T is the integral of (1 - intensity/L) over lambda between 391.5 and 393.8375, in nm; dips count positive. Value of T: 0.21 nm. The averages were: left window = 182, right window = 201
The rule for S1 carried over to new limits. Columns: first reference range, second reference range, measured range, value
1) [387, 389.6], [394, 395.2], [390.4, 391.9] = -0.064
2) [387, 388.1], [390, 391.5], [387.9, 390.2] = 0.125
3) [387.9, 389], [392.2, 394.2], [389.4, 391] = -0.153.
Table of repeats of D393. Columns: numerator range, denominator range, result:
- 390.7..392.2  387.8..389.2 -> 1.21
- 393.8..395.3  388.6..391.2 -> 1.11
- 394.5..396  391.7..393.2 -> 1.07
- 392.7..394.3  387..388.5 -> 0.83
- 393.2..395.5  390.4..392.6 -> 0.90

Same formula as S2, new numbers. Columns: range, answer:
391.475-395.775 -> 188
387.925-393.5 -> 185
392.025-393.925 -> 168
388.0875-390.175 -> 180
